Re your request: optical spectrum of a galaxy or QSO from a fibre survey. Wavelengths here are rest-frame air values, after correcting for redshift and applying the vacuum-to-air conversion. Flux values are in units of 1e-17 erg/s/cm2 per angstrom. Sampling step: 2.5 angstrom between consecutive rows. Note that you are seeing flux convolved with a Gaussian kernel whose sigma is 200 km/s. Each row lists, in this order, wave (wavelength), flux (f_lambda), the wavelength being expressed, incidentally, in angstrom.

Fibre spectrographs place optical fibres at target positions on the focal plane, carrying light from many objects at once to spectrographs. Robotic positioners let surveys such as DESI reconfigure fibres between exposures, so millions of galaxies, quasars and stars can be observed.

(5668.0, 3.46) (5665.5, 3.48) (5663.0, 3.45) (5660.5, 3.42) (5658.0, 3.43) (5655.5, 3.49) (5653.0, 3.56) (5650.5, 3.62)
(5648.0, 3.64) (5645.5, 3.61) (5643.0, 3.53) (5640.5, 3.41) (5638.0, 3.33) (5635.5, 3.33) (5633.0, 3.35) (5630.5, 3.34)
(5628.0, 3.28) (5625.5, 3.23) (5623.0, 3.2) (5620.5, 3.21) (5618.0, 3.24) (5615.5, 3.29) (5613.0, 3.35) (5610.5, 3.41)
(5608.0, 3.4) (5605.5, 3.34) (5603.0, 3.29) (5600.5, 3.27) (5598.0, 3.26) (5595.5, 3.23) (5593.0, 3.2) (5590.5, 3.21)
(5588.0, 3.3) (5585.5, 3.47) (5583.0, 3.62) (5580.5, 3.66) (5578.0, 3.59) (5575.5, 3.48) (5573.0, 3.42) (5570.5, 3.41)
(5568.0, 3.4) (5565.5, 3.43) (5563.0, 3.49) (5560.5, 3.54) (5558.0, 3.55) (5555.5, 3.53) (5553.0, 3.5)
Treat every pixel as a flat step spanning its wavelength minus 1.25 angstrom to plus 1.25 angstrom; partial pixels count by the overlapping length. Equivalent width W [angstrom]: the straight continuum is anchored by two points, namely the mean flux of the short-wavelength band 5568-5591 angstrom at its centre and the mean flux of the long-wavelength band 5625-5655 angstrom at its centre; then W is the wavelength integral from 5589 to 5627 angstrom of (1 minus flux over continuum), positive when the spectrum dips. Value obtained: 2.0 angstrom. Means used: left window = 3.47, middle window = 3.28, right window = 3.44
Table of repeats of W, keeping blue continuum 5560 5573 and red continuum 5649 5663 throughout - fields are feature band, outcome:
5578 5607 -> 0.85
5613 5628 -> 1.00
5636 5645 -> 0.16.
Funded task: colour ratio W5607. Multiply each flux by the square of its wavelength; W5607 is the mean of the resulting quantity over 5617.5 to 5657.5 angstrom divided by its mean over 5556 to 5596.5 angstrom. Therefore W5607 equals 1.0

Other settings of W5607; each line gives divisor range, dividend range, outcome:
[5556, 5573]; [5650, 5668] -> 1.04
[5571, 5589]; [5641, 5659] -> 1.04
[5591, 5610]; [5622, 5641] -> 1.02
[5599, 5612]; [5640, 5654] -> 1.08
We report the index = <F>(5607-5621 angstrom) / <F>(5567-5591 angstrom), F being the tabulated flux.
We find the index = 0.96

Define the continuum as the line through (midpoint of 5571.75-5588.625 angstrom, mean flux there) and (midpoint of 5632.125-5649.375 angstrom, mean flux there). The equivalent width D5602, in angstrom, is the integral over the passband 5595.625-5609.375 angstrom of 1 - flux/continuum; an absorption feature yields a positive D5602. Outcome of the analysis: 0.7 angstrom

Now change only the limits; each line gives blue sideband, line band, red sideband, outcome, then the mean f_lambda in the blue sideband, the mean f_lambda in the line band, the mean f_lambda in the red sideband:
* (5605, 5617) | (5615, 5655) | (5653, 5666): 0.24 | 3.36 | 3.39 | 3.46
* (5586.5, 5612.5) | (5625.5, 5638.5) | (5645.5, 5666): 0.41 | 3.29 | 3.32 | 3.52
